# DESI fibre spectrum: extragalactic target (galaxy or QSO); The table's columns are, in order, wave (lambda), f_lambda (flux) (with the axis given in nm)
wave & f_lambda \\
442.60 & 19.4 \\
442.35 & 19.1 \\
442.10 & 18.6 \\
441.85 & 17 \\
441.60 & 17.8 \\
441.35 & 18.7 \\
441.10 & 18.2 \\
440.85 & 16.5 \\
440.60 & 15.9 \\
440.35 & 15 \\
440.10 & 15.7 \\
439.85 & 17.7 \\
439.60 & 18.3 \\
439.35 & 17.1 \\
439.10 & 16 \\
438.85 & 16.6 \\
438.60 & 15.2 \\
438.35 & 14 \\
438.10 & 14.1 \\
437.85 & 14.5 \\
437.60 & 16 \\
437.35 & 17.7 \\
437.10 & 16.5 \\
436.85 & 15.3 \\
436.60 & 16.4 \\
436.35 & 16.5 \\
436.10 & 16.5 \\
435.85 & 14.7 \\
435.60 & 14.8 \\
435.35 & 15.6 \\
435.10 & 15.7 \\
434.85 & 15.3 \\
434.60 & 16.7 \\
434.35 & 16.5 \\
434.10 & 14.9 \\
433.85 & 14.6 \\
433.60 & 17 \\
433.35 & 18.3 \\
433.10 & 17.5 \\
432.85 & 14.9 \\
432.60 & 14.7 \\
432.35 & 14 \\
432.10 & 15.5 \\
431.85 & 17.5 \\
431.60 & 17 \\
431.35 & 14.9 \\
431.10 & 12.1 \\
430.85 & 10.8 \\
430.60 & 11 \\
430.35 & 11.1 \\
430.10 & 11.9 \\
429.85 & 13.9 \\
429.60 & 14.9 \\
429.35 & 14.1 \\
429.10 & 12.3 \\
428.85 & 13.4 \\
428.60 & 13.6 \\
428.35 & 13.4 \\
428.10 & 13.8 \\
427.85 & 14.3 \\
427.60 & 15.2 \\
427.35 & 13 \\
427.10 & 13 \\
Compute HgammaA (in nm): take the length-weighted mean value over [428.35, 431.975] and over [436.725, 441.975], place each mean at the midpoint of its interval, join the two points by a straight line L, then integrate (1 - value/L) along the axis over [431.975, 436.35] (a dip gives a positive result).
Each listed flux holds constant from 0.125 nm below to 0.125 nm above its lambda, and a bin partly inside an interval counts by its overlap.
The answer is -0.30 nm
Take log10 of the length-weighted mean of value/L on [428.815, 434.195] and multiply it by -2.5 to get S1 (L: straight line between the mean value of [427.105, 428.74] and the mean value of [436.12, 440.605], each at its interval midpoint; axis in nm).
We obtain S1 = 0.02 mag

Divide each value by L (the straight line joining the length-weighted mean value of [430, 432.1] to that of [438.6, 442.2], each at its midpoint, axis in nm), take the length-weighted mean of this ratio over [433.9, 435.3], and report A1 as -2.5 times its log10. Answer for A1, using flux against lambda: -0.07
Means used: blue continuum 13.4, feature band 15.7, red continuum 17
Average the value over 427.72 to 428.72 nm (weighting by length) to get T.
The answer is 13.8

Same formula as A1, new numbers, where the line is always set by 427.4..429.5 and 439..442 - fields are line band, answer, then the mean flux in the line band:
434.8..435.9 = 0.026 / 15.2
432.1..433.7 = -0.073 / 16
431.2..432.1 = -0.112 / 16.2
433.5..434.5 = -0.034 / 15.7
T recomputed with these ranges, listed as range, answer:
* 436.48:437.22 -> 16.1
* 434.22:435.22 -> 16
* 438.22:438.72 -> 14.6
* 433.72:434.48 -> 15.4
